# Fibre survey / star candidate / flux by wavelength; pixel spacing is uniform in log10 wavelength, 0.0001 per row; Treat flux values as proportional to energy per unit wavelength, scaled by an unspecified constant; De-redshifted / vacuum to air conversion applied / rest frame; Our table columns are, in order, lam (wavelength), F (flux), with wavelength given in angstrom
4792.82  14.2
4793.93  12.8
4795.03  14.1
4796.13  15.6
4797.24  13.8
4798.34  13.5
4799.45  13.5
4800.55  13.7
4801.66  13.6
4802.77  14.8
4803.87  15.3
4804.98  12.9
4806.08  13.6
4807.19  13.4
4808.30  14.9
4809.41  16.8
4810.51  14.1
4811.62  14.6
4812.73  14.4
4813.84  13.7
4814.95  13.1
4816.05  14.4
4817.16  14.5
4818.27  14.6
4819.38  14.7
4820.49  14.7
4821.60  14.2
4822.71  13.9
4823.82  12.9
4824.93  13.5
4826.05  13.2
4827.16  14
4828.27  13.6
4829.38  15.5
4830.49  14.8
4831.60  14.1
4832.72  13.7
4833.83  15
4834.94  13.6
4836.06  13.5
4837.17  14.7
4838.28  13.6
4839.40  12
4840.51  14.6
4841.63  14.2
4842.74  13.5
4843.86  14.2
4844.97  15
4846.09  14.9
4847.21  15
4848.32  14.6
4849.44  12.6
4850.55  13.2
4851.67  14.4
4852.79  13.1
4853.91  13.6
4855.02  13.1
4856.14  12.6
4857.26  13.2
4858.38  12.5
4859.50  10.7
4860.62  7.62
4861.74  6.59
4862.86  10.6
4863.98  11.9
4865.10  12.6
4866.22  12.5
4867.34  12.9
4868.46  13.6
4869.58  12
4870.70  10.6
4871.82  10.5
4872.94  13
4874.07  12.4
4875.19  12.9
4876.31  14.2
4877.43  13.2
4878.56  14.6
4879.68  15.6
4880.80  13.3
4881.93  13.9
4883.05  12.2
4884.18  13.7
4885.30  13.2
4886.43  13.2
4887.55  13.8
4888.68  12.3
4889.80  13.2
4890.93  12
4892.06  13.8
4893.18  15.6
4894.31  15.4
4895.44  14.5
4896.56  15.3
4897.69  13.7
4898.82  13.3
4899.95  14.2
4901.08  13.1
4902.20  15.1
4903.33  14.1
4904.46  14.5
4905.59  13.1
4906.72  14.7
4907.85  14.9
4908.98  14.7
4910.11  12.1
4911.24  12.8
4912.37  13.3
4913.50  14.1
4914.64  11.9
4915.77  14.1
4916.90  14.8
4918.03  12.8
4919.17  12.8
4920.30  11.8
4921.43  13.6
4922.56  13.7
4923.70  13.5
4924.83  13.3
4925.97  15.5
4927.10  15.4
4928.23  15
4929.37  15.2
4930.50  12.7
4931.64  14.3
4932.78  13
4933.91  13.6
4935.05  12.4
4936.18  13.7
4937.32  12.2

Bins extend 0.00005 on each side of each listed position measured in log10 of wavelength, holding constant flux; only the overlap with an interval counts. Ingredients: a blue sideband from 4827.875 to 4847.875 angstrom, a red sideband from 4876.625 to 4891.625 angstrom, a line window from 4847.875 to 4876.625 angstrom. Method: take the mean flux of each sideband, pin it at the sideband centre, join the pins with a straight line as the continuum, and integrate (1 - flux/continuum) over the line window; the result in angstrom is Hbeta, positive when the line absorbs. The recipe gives 3.3 angstrom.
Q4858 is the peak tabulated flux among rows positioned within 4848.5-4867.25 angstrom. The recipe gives 14.4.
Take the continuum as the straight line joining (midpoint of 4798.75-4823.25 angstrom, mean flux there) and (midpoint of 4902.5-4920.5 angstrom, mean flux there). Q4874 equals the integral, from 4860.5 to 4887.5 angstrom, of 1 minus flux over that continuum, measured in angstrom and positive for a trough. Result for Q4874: 2.6 angstrom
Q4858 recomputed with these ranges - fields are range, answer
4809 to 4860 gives 16.8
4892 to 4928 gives 15.6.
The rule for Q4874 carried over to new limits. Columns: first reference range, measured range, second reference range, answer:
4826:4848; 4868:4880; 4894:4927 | 0.93 angstrom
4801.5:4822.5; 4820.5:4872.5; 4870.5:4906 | 3.35 angstrom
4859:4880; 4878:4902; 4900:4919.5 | -1.81 angstrom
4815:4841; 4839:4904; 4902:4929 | 3.54 angstrom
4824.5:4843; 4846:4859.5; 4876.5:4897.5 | 0.49 angstrom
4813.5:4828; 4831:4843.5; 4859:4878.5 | -0.65 angstrom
